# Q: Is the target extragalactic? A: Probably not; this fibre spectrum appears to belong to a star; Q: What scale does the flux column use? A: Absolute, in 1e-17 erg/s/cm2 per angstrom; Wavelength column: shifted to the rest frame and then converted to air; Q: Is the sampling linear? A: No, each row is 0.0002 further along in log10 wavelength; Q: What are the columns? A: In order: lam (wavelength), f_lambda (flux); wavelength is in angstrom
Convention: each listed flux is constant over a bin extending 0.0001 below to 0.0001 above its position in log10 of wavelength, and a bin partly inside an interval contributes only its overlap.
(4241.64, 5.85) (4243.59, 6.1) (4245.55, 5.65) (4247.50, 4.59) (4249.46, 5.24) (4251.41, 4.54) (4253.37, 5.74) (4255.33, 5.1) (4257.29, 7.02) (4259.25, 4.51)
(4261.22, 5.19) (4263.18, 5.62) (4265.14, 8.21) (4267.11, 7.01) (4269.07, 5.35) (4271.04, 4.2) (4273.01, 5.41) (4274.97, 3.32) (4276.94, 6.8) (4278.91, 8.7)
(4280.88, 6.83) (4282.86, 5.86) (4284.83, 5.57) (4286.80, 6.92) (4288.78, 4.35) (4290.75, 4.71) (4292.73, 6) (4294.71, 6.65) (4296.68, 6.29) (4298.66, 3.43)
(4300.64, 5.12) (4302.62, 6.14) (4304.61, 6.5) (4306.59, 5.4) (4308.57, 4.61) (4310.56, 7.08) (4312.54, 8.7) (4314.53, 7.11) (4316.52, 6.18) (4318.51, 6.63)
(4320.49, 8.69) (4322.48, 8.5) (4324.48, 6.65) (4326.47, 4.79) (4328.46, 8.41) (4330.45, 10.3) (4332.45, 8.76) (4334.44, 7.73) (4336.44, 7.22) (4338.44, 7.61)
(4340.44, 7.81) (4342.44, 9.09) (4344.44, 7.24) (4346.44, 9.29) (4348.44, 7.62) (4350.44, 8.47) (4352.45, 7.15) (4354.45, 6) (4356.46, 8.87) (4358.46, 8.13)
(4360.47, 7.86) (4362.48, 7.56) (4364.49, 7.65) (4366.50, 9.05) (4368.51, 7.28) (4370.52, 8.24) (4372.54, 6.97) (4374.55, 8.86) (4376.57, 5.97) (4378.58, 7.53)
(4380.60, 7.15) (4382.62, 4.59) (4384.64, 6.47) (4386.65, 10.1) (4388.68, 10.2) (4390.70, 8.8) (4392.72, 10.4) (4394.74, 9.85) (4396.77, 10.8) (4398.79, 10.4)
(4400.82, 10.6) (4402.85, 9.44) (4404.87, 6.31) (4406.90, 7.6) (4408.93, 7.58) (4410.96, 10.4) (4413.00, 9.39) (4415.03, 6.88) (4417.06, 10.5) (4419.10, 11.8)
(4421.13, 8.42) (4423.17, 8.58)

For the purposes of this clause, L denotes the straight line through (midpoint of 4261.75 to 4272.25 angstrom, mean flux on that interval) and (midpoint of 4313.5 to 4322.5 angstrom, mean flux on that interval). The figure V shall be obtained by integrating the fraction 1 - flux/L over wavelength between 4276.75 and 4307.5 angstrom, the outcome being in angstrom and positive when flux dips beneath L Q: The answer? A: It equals 3.2 angstrom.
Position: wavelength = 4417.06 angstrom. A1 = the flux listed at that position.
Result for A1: 10.5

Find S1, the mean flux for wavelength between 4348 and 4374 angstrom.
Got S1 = 7.78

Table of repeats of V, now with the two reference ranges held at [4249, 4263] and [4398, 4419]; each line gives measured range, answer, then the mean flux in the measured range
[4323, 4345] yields -1.76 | 7.81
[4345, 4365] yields -0.32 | 7.85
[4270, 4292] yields 0.94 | 5.7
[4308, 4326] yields -0.78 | 7.12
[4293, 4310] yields 2.28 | 5.58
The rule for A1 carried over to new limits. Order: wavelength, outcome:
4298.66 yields 3.43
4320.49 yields 8.69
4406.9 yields 7.6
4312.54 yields 8.7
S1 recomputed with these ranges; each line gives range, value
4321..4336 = 7.88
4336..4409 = 8.17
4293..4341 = 6.91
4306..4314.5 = 6.57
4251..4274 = 5.68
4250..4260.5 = 5.37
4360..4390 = 7.71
